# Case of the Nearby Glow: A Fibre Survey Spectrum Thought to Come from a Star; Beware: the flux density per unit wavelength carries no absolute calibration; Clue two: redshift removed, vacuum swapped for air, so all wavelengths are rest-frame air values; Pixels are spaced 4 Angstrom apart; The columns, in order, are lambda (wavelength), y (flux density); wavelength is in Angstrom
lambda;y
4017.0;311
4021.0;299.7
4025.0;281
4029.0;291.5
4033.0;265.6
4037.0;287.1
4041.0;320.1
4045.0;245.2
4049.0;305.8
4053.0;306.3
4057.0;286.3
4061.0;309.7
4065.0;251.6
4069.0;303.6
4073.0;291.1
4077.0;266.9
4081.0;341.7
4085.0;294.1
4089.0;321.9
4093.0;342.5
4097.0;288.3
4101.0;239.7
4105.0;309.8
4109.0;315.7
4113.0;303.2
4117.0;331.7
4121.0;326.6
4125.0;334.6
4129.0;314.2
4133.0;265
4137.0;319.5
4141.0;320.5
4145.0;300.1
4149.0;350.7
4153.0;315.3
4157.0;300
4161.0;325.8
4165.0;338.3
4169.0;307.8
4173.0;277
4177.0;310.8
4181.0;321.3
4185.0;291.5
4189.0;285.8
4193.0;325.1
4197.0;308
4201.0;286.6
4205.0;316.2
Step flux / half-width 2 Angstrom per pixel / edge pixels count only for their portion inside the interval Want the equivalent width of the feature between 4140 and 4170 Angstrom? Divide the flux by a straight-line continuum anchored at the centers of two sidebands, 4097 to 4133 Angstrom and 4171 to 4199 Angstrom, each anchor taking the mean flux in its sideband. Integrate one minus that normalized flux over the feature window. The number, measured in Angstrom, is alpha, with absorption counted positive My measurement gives -1.6 Angstrom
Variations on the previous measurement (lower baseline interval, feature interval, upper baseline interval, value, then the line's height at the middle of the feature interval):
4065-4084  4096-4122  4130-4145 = -0.2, 299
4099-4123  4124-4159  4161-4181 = -0.5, 308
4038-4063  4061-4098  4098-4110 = -1.4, 290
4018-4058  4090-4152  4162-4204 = -2.5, 299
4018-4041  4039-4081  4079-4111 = 0.9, 297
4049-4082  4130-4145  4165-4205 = -0.1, 300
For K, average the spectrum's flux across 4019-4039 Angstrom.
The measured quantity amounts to 285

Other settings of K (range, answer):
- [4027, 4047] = 282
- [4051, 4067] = 288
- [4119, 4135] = 310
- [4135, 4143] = 320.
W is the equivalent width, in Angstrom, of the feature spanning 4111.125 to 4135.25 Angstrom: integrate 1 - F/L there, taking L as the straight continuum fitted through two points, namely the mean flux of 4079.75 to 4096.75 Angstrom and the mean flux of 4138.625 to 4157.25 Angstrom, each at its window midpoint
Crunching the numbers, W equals 0.53 Angstrom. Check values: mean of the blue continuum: 321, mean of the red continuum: 319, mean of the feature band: 313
